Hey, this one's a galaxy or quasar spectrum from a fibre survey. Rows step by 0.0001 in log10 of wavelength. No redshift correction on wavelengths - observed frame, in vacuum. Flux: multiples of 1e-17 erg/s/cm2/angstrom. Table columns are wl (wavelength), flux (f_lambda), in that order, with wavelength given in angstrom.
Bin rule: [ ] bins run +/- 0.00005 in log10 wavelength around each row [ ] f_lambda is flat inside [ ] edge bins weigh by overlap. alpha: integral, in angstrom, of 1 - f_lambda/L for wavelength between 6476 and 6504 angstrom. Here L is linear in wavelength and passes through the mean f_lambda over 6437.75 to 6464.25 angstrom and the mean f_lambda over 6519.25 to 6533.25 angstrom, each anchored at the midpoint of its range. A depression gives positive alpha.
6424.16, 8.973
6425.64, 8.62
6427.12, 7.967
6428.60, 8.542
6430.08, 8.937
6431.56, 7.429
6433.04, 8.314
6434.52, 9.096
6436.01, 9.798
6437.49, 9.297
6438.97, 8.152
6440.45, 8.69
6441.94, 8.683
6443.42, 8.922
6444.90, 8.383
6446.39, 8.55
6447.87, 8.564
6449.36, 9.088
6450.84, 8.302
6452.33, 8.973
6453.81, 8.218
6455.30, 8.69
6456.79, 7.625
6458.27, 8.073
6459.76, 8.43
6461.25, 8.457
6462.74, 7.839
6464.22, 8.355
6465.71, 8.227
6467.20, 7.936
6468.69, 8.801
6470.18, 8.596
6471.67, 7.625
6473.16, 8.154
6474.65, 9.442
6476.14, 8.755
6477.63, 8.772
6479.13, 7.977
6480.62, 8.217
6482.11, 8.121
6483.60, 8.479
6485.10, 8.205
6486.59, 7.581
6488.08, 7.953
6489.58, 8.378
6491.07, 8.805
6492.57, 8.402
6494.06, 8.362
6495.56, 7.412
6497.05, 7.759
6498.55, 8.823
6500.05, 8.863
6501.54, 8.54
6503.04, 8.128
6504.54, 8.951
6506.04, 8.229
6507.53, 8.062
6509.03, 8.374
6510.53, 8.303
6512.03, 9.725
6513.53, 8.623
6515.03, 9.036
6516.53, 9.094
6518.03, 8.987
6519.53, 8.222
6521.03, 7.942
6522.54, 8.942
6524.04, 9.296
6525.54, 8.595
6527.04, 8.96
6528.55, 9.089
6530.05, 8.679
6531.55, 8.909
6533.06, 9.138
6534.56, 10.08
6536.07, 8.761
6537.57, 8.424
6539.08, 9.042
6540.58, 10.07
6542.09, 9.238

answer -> 1.1 angstrom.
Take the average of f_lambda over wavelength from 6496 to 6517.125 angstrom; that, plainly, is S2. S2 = 8.59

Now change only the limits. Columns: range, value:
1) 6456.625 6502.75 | 8.3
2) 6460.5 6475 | 8.31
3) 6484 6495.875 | 8.17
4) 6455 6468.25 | 8.18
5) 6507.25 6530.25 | 8.76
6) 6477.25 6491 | 8.2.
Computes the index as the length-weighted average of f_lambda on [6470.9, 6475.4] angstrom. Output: 8.41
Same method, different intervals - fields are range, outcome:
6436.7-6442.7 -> 8.72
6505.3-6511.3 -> 8.25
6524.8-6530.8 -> 8.83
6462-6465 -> 8.12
